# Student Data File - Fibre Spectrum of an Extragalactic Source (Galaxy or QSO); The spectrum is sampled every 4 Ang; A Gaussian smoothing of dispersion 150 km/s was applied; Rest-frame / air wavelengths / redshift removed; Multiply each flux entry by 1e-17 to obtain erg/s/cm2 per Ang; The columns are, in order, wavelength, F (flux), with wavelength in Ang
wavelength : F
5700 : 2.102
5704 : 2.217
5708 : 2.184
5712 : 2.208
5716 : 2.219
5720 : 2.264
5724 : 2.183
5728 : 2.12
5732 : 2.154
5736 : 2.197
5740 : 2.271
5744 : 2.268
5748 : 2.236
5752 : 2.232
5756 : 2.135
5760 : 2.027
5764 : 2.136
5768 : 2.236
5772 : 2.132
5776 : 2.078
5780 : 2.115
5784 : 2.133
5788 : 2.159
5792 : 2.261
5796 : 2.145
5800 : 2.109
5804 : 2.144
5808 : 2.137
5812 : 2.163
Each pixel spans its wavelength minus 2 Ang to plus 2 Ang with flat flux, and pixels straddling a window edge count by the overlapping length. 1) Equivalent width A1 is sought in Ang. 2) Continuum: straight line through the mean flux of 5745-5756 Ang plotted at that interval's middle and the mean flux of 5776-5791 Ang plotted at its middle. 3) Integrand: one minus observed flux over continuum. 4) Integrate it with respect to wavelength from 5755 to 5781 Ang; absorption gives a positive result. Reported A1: 0.6 Ang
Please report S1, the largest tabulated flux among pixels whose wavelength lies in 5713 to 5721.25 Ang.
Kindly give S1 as 2.264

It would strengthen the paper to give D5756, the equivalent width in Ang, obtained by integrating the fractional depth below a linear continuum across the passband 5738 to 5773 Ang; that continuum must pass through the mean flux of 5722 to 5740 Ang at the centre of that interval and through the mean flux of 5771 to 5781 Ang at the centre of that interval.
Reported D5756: -0.8 Ang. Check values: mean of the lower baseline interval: 2.18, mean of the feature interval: 2.19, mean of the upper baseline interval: 2.11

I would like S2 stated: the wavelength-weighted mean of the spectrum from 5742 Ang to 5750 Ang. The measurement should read 2.25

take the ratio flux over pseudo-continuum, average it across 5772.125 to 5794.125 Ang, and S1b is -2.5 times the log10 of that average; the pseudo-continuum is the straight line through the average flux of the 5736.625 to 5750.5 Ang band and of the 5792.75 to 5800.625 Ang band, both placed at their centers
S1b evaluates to 0.01 mag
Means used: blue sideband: 2.25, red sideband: 2.15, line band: 2.15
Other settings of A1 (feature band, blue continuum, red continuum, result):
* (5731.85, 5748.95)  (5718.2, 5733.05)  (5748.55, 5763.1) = -0.6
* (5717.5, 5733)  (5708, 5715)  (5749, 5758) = 0.1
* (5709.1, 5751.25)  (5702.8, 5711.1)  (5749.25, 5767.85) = -0.7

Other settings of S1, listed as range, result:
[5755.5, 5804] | 2.261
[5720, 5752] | 2.271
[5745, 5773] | 2.236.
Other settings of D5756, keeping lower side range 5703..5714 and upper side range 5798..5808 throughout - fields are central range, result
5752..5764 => 0.27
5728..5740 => 0.00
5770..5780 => 0.20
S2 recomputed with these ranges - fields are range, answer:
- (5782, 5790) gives 2.15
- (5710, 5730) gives 2.2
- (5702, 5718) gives 2.21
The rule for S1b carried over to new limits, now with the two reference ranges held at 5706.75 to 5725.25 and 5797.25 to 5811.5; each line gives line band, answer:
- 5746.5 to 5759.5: 0.00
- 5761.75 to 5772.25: 0.00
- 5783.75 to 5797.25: -0.02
